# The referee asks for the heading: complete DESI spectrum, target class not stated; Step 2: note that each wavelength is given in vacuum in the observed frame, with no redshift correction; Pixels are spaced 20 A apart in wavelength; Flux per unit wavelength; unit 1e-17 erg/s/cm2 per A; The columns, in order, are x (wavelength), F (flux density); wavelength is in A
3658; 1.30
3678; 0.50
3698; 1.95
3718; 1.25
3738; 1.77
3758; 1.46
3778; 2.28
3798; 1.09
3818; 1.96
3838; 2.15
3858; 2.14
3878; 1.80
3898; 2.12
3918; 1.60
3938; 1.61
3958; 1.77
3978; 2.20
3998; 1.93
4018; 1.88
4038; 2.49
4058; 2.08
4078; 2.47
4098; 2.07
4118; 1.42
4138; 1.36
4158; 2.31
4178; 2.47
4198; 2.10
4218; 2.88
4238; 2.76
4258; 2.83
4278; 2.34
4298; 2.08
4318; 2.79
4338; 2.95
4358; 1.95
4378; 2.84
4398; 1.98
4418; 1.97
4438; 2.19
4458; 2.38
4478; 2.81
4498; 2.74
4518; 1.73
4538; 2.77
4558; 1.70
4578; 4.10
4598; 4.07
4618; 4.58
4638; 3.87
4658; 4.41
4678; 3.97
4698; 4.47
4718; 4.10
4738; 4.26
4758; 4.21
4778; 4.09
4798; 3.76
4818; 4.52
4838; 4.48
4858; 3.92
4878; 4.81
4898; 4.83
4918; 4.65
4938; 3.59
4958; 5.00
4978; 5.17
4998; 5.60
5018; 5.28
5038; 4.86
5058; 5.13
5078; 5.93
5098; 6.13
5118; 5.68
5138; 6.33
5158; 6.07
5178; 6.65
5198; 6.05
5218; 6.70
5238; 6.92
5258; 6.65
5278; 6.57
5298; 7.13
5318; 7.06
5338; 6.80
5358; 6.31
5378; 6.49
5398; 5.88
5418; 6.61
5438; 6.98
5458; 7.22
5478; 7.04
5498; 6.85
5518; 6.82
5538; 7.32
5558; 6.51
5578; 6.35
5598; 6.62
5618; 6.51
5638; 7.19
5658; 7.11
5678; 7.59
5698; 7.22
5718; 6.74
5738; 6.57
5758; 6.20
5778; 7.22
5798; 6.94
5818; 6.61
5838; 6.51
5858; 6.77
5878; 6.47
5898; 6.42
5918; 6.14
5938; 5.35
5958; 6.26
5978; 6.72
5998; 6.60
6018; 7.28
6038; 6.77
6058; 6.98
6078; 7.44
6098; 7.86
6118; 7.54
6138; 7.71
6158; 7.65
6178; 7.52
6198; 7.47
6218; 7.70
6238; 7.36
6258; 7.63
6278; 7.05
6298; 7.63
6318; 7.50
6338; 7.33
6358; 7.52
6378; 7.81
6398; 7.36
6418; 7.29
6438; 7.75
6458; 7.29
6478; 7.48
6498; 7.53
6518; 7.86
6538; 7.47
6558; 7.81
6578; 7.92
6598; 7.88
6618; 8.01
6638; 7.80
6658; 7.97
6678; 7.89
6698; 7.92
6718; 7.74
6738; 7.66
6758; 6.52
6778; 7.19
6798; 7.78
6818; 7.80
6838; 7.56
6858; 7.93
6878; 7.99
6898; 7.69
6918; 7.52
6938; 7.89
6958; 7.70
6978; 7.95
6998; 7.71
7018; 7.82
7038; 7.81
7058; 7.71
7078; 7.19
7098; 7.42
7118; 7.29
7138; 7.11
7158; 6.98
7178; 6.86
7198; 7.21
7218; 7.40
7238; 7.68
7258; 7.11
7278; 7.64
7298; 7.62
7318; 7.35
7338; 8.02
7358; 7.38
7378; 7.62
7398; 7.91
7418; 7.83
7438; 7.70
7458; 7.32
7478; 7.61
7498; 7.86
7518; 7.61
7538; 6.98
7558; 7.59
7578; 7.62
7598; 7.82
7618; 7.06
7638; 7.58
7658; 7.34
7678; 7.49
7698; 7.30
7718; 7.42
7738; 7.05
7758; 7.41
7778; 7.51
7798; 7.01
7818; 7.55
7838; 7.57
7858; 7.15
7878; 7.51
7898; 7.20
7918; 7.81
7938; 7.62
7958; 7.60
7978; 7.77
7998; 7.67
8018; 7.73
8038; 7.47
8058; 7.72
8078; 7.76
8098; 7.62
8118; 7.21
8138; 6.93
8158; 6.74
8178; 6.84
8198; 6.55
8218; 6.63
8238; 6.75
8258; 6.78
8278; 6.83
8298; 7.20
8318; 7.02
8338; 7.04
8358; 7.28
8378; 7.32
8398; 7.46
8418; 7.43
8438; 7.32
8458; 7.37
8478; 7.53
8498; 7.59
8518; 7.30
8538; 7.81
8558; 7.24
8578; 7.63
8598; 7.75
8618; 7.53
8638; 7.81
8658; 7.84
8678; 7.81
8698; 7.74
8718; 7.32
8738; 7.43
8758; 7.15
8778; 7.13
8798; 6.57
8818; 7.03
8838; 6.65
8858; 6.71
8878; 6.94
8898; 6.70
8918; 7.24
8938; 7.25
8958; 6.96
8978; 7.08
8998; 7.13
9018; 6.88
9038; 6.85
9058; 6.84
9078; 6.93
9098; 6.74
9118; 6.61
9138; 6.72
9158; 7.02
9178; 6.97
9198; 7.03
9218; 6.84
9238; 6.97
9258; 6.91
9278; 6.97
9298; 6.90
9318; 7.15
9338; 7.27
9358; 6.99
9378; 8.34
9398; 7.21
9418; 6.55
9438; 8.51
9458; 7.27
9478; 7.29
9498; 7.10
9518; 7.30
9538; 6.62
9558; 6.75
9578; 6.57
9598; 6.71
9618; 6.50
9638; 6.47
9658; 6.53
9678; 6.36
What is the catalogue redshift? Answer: 0.148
